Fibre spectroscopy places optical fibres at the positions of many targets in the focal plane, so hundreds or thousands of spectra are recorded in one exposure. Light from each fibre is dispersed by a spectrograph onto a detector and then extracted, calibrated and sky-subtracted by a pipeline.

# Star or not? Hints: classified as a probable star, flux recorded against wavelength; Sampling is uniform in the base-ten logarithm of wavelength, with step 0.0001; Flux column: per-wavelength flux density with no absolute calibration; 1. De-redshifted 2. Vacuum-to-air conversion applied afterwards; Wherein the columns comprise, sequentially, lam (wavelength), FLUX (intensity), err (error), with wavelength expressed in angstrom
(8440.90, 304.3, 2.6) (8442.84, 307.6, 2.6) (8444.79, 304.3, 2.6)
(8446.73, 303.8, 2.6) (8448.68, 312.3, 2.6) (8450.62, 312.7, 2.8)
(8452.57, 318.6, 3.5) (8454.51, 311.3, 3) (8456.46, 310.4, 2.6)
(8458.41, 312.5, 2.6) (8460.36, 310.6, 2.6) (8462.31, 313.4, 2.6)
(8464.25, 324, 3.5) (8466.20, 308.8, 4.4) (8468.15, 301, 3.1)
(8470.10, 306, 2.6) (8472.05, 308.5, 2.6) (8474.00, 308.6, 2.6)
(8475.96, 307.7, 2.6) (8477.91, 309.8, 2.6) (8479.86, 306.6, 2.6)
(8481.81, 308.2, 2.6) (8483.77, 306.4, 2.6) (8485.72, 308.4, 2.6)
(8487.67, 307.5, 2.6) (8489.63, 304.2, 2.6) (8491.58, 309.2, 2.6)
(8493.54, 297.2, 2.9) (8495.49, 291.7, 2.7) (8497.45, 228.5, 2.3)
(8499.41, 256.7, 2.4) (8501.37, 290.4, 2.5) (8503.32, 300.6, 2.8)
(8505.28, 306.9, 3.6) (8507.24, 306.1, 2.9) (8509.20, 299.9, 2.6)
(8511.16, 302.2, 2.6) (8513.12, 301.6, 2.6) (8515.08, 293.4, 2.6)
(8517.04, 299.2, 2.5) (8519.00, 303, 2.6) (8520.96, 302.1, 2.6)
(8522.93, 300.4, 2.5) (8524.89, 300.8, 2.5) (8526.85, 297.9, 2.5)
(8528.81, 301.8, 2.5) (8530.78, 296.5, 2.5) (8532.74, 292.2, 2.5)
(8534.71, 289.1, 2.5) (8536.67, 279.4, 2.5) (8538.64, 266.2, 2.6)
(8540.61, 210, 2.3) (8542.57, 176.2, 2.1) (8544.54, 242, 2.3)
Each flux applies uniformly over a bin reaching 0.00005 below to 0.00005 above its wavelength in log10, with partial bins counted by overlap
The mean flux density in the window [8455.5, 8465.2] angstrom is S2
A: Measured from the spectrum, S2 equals 314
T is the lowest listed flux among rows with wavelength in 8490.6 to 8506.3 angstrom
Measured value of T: 228.5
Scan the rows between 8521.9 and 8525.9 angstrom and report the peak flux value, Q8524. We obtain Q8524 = 300.8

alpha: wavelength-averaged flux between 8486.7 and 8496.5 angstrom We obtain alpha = 302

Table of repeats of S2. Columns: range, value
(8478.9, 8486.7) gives 308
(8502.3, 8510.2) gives 303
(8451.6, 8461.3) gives 313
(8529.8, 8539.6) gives 285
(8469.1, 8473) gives 307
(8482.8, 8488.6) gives 308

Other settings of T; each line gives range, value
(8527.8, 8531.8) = 296.5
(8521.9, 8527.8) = 297.9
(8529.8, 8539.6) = 266.2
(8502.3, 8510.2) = 299.9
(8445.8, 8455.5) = 303.8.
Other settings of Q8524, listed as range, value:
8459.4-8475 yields 324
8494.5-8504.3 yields 300.6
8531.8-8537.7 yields 292.2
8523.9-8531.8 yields 301.8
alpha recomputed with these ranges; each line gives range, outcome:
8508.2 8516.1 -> 299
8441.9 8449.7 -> 307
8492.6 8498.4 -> 273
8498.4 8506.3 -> 288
